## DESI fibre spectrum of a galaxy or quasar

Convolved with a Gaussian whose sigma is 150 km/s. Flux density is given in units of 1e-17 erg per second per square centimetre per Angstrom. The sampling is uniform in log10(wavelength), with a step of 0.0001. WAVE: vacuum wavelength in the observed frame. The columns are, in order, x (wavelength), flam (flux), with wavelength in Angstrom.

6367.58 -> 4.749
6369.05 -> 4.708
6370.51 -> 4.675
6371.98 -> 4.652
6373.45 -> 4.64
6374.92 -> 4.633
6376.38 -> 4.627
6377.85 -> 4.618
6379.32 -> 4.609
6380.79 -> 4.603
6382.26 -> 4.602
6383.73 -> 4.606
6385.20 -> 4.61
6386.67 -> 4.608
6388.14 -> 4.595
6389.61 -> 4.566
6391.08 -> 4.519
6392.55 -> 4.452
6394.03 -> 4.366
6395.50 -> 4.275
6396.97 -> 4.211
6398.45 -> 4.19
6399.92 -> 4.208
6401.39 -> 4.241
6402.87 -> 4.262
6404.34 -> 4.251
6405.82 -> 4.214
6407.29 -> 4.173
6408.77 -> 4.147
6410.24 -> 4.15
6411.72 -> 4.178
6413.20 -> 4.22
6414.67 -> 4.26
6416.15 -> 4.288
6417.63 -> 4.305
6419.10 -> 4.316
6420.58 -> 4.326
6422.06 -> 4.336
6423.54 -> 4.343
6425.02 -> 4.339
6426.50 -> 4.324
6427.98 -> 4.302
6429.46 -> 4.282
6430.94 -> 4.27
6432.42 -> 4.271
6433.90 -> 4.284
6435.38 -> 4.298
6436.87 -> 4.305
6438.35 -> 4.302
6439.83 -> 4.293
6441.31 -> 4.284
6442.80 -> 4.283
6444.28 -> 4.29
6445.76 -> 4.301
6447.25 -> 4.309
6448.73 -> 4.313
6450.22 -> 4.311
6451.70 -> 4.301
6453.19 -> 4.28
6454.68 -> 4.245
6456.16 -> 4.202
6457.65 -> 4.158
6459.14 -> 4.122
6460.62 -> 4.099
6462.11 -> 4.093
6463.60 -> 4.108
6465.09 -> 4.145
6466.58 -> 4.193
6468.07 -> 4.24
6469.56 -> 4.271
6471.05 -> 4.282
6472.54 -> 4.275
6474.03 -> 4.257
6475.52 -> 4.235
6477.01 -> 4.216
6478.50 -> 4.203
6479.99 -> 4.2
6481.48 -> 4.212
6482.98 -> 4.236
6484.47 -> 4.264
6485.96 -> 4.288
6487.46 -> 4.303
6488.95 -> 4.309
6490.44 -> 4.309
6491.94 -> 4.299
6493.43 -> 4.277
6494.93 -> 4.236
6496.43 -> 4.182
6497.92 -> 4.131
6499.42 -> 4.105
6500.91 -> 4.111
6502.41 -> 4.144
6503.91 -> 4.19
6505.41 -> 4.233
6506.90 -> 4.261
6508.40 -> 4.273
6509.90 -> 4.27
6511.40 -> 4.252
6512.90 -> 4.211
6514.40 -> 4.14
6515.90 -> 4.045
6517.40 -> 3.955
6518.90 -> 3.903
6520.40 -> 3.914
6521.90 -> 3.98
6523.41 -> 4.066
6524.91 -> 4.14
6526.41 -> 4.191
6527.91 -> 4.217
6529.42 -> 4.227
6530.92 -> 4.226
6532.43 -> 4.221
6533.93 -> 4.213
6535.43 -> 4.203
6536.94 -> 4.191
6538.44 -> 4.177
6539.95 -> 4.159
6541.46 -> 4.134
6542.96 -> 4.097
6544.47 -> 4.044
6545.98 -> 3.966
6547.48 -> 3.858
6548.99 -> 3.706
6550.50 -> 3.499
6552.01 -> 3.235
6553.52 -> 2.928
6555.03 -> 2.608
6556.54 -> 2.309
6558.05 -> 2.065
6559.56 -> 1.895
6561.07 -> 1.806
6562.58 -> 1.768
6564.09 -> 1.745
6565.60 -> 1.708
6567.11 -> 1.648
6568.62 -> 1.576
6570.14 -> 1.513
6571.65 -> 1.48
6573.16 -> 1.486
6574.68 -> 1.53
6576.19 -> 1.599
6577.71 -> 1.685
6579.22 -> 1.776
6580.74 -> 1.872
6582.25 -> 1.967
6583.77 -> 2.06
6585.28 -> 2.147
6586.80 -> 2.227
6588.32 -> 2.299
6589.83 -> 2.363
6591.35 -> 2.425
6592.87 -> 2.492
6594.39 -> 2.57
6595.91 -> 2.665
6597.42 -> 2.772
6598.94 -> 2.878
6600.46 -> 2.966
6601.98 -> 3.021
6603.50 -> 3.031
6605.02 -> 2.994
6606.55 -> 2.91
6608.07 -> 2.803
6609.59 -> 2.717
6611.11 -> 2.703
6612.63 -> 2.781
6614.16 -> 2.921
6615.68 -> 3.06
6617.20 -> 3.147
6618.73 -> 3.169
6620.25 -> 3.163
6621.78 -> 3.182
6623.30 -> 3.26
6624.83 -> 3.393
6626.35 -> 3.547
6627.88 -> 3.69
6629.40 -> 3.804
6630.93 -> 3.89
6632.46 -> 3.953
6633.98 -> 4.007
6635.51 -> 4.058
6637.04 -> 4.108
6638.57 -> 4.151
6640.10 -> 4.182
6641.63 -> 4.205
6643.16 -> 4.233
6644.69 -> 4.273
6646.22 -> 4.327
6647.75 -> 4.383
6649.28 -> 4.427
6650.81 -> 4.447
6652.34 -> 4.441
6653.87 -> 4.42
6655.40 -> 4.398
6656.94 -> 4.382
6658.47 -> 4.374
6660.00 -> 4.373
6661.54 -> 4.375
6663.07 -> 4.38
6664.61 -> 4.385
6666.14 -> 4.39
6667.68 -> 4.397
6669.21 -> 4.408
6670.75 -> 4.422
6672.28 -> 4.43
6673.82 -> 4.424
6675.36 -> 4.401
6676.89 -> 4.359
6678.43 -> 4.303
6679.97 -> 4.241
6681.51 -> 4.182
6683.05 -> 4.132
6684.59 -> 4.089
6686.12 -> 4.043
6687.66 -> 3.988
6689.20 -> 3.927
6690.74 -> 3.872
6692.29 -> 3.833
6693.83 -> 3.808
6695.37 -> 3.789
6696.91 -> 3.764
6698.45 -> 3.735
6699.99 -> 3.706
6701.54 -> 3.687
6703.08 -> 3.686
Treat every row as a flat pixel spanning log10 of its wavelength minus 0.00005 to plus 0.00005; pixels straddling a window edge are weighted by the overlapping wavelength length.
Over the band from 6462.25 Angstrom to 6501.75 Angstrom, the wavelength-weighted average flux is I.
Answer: 4.22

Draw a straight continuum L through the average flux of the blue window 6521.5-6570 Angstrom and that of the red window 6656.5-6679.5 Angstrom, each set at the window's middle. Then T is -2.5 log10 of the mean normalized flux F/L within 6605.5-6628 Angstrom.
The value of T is 0.27 mag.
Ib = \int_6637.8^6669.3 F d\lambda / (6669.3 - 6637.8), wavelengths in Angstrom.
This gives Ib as 4.35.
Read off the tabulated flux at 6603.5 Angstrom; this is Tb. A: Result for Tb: 3.031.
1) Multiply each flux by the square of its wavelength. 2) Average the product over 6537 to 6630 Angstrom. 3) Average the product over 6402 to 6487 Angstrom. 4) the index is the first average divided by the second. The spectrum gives 0.67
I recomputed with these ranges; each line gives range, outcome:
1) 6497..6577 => 3.4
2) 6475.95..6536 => 4.18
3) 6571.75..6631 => 2.67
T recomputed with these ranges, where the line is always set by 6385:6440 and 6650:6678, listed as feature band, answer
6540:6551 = 0.11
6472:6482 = 0.03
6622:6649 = 0.11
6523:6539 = 0.04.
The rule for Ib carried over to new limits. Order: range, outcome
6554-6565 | 2.05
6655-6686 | 4.34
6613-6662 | 3.92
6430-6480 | 4.24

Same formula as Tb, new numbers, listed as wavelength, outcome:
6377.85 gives 4.618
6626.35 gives 3.547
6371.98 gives 4.652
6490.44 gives 4.309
